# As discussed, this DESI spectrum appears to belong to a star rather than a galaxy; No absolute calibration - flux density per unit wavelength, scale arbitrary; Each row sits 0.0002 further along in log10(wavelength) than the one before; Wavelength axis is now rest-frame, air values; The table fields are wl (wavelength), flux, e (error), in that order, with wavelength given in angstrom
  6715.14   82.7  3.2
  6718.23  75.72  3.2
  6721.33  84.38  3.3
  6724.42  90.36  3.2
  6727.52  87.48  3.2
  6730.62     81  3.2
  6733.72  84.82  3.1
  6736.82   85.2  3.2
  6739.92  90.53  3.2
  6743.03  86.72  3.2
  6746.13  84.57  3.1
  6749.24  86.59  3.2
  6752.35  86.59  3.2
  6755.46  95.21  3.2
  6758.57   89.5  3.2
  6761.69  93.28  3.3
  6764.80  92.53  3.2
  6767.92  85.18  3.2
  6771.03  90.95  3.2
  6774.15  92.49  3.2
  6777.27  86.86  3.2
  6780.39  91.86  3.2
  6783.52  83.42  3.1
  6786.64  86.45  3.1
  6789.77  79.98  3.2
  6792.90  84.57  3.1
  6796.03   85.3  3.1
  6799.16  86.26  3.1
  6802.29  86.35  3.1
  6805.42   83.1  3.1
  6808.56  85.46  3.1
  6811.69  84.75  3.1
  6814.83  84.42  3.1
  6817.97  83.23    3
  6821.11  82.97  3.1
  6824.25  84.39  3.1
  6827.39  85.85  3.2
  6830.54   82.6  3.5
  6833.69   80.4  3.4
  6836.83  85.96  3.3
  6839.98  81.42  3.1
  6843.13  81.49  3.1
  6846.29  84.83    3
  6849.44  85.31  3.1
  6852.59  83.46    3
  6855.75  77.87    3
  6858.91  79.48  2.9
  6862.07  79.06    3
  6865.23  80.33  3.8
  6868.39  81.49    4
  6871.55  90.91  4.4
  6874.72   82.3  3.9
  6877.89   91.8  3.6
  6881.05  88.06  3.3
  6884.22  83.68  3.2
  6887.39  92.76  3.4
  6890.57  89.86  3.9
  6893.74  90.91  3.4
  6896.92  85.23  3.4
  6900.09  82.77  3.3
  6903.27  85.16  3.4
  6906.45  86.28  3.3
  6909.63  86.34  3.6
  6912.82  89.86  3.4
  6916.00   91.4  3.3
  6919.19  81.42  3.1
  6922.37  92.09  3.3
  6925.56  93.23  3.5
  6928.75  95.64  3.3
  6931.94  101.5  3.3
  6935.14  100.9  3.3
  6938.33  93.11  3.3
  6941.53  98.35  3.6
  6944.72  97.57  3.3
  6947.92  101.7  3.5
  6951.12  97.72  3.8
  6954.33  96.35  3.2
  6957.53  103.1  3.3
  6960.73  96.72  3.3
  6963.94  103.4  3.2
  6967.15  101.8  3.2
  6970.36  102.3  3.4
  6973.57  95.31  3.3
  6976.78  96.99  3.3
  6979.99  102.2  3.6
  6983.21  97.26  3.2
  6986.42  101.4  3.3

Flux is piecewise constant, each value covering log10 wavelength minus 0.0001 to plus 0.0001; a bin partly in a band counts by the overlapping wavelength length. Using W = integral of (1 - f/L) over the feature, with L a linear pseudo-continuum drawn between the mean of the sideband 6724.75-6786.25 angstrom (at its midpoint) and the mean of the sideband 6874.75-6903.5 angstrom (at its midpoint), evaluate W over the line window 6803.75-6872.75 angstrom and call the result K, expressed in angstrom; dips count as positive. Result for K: 3.7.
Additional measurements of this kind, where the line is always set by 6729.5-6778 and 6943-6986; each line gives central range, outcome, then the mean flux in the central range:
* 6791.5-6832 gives 3.0 angstrom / 84.6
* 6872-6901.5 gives 2.4 angstrom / 87.6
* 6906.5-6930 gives 1.8 angstrom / 89.7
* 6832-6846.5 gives 1.6 angstrom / 82.6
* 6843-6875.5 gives 4.0 angstrom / 82.4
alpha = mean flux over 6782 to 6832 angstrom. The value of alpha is 84.3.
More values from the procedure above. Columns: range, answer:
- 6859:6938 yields 88.4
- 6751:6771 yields 90.5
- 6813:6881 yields 83.4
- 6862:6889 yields 86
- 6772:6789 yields 87.9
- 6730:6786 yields 88.3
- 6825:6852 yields 83.5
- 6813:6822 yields 83.6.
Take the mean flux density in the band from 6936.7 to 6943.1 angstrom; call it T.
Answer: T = 95.8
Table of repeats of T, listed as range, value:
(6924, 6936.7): 97.8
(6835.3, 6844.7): 82.9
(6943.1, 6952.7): 99.1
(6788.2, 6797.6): 83.2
